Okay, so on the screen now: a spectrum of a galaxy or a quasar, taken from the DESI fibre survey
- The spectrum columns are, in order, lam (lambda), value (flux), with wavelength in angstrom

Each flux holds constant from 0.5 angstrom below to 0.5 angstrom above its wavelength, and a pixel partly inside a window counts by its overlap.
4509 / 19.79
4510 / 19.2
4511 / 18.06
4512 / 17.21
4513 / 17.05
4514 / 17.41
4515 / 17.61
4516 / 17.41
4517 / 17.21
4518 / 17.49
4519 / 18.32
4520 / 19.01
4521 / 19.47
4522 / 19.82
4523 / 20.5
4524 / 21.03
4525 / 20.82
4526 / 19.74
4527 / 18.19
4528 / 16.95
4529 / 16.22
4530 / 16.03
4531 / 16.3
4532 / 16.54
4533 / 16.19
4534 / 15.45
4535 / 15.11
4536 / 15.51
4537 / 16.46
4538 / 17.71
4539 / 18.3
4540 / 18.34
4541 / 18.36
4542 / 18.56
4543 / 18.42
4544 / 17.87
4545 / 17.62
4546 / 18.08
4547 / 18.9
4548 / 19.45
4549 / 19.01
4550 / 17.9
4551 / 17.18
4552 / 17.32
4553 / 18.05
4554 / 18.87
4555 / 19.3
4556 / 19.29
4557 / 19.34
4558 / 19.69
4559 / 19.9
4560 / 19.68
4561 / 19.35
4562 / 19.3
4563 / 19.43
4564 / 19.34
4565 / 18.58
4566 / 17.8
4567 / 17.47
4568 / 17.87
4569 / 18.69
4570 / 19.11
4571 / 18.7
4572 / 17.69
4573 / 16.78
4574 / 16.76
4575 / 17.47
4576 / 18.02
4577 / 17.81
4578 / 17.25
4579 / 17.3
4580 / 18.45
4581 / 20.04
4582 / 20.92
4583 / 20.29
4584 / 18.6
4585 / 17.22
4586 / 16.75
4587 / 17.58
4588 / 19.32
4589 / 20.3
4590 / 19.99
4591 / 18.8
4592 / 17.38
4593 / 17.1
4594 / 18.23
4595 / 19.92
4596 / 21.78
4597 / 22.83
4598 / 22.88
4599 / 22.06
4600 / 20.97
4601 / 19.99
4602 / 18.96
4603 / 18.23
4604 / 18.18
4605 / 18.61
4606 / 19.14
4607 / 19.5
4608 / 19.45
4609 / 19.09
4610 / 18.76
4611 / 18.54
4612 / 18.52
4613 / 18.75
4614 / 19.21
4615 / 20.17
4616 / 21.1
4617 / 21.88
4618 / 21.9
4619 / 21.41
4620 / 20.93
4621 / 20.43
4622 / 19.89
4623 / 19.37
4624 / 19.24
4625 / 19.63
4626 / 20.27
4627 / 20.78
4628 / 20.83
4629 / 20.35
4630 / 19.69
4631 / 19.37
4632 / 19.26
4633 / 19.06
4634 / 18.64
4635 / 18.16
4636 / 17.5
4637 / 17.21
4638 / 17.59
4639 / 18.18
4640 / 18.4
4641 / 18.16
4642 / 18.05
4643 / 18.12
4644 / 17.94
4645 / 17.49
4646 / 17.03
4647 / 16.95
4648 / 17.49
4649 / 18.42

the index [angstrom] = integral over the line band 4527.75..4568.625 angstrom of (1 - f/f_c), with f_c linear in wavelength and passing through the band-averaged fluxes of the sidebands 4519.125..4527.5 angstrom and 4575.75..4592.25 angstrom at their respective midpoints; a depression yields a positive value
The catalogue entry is 2.7 angstrom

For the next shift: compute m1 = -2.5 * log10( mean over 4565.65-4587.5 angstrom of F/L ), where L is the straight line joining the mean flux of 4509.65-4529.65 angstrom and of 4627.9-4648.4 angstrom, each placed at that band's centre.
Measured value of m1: 0.01 mag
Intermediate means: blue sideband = 18.4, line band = 18.1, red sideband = 18.3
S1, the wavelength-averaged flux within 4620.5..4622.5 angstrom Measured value 20.2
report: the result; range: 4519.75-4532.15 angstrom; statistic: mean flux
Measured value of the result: 18.6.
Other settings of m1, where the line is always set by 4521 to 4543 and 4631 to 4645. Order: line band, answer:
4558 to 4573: -0.05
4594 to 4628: -0.11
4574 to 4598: -0.05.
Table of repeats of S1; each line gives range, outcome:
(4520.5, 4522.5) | 19.6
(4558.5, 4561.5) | 19.6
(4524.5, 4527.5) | 19.6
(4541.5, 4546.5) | 18.1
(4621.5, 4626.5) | 19.7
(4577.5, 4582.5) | 18.8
